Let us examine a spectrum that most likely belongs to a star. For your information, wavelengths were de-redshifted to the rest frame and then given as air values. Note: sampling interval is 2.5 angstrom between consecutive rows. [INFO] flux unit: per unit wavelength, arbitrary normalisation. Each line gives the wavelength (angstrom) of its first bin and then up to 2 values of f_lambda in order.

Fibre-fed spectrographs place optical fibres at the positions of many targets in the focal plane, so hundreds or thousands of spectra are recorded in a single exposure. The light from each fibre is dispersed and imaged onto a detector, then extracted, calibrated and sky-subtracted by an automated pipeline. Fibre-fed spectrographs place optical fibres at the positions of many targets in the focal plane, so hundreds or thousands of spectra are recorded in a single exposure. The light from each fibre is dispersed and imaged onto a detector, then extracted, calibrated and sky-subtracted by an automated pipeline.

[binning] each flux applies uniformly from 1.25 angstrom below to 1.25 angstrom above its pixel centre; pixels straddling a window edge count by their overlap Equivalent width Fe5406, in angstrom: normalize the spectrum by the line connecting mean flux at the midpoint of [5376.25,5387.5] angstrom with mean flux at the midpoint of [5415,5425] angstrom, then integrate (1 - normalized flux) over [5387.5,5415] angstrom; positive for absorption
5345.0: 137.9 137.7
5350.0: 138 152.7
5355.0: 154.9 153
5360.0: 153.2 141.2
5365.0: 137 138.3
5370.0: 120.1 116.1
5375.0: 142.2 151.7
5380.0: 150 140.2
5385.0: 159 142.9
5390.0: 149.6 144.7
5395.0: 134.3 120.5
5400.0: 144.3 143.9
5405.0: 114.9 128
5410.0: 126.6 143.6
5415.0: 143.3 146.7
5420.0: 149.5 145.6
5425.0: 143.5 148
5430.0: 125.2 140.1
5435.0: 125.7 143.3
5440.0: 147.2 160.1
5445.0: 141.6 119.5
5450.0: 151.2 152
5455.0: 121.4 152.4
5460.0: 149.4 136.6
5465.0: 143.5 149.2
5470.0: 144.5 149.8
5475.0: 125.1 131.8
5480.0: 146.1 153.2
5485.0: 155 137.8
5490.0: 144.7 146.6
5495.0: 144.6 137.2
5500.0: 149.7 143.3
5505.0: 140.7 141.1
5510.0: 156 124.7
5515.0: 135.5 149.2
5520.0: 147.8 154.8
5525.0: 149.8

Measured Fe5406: 2.25 angstrom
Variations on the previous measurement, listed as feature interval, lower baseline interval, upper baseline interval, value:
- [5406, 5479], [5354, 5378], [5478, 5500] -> 1.37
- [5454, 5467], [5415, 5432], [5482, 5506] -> 0.23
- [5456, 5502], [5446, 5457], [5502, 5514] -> -1.69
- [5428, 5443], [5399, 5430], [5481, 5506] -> 0.13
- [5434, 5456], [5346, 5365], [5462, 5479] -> 0.17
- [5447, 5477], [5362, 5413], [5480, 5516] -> 0.03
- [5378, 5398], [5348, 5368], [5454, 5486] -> 0.19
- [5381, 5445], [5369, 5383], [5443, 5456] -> -1.25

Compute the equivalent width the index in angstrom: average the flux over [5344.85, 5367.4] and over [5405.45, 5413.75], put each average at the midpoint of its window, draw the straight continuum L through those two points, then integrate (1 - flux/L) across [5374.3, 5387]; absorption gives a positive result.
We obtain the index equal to -0.9 angstrom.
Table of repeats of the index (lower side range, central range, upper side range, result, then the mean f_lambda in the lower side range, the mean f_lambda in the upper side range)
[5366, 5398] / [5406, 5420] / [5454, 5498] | 0.2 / 140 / 143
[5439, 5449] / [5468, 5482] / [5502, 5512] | 0.2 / 142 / 144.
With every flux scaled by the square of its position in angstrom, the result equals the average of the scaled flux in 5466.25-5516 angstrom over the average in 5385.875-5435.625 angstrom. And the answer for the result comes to 1.06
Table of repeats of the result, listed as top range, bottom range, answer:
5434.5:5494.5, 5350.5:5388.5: 1.03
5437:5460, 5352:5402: 1.04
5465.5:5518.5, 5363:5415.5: 1.08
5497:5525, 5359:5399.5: 1.08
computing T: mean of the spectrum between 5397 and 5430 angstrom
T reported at 138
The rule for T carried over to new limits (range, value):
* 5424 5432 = 139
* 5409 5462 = 142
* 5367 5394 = 141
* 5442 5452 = 142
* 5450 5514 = 143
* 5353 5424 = 141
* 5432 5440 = 138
